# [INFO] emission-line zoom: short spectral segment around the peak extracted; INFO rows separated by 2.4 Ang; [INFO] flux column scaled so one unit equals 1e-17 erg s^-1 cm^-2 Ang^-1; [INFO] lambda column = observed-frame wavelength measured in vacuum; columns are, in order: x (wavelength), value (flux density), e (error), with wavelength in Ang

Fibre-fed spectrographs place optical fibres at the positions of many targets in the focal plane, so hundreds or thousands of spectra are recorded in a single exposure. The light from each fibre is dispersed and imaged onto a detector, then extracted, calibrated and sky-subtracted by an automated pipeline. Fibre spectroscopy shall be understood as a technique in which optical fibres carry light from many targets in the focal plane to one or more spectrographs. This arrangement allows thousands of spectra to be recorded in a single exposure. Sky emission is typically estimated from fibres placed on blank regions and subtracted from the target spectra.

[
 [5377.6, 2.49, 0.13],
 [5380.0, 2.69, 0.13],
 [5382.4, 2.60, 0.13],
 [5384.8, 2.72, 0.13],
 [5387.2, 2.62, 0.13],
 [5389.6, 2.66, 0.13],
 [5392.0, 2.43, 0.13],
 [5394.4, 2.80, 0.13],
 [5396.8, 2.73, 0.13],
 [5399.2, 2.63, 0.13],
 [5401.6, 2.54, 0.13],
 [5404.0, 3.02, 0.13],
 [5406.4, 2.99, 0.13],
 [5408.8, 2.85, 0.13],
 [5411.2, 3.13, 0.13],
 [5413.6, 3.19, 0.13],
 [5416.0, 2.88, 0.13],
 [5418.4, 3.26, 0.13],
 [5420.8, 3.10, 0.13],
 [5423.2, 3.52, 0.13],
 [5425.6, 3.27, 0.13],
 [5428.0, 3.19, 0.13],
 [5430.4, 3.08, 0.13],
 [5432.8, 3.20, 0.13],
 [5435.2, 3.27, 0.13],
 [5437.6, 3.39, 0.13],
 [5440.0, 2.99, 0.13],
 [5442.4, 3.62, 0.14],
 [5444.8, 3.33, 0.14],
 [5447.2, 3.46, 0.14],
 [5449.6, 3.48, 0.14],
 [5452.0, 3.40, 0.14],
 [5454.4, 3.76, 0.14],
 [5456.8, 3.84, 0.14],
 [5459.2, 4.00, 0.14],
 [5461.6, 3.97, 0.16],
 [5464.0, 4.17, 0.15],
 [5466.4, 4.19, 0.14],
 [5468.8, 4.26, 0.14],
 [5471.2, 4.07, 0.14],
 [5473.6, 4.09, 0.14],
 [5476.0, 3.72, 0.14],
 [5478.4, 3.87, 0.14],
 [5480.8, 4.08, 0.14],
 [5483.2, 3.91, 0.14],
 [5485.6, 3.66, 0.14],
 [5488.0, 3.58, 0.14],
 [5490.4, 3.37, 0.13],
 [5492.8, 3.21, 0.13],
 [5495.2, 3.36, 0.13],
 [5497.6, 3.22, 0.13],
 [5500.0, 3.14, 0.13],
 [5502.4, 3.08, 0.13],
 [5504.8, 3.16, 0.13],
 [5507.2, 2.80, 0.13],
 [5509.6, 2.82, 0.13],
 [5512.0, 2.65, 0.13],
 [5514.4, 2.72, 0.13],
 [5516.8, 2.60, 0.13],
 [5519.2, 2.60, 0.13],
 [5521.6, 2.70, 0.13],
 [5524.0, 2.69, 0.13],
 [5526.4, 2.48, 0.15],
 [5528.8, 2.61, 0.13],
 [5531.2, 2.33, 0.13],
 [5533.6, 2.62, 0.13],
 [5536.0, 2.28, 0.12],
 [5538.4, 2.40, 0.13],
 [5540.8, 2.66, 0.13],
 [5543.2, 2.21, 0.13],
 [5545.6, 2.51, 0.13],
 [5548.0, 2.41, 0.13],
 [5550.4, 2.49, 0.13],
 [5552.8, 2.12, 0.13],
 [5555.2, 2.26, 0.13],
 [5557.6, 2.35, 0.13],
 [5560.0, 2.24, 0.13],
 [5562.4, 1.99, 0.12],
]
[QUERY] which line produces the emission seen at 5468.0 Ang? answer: C III]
